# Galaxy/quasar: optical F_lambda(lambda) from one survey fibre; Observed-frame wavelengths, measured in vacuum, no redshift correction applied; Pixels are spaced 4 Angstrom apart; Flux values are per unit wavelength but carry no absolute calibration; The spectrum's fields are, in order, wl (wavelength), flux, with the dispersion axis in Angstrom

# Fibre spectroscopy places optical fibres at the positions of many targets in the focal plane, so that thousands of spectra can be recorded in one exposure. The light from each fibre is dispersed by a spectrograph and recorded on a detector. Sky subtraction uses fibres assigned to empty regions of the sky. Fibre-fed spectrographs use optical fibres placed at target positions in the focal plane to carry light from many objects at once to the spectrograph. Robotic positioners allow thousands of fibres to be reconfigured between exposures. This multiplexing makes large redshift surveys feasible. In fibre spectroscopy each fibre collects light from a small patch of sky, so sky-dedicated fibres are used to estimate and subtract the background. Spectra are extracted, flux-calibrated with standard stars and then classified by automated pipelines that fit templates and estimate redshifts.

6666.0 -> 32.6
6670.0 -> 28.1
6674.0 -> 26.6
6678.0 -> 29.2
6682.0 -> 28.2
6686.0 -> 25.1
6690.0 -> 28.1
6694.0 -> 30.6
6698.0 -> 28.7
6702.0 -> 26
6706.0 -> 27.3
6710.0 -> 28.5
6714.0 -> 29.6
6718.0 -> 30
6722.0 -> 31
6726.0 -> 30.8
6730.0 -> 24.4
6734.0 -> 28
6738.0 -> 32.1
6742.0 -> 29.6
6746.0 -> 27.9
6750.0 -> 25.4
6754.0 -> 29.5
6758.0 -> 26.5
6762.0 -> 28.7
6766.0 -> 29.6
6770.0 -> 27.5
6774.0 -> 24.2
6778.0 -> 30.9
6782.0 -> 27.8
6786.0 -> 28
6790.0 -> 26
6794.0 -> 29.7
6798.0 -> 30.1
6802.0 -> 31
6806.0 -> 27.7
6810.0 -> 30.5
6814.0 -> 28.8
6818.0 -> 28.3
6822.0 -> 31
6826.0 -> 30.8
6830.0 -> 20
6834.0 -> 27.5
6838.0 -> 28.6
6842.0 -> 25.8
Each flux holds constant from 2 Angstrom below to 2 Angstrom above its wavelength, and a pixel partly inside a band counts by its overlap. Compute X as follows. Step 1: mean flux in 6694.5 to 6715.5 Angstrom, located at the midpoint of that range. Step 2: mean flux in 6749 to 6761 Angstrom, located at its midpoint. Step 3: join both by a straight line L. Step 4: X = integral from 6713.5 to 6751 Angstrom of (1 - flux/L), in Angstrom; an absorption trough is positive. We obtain -1.6 Angstrom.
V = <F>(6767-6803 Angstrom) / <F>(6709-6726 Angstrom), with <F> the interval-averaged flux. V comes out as 0.94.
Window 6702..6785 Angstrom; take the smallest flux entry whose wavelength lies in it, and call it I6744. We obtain 24.2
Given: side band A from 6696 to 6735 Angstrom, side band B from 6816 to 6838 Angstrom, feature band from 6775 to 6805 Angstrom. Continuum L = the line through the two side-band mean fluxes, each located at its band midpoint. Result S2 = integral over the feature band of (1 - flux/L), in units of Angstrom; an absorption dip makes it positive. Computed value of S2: -1.05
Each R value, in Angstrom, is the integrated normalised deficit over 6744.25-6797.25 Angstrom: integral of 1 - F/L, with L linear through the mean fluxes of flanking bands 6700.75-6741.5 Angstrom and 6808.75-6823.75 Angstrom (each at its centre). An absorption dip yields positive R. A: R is 2.5 Angstrom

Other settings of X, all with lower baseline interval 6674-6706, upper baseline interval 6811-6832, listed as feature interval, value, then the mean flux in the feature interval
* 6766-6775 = 0.33 Angstrom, 26.9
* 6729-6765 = -0.36 Angstrom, 28.2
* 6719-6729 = -0.82 Angstrom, 30.2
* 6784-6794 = 0.13 Angstrom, 27.5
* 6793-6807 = -0.93 Angstrom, 29.8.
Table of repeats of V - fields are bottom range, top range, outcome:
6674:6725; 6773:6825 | 1.01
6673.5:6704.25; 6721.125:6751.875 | 1.03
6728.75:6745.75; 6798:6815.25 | 1.03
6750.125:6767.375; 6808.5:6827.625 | 1.06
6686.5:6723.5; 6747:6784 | 0.97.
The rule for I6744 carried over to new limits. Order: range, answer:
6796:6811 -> 27.7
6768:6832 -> 20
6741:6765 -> 25.4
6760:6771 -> 27.5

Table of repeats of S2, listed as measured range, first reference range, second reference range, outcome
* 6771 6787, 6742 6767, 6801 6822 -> 0.5 Angstrom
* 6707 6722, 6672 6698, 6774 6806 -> -0.7 Angstrom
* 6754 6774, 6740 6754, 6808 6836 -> 0.1 Angstrom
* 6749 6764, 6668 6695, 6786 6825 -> 0.5 Angstrom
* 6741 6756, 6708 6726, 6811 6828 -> 0.9 Angstrom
